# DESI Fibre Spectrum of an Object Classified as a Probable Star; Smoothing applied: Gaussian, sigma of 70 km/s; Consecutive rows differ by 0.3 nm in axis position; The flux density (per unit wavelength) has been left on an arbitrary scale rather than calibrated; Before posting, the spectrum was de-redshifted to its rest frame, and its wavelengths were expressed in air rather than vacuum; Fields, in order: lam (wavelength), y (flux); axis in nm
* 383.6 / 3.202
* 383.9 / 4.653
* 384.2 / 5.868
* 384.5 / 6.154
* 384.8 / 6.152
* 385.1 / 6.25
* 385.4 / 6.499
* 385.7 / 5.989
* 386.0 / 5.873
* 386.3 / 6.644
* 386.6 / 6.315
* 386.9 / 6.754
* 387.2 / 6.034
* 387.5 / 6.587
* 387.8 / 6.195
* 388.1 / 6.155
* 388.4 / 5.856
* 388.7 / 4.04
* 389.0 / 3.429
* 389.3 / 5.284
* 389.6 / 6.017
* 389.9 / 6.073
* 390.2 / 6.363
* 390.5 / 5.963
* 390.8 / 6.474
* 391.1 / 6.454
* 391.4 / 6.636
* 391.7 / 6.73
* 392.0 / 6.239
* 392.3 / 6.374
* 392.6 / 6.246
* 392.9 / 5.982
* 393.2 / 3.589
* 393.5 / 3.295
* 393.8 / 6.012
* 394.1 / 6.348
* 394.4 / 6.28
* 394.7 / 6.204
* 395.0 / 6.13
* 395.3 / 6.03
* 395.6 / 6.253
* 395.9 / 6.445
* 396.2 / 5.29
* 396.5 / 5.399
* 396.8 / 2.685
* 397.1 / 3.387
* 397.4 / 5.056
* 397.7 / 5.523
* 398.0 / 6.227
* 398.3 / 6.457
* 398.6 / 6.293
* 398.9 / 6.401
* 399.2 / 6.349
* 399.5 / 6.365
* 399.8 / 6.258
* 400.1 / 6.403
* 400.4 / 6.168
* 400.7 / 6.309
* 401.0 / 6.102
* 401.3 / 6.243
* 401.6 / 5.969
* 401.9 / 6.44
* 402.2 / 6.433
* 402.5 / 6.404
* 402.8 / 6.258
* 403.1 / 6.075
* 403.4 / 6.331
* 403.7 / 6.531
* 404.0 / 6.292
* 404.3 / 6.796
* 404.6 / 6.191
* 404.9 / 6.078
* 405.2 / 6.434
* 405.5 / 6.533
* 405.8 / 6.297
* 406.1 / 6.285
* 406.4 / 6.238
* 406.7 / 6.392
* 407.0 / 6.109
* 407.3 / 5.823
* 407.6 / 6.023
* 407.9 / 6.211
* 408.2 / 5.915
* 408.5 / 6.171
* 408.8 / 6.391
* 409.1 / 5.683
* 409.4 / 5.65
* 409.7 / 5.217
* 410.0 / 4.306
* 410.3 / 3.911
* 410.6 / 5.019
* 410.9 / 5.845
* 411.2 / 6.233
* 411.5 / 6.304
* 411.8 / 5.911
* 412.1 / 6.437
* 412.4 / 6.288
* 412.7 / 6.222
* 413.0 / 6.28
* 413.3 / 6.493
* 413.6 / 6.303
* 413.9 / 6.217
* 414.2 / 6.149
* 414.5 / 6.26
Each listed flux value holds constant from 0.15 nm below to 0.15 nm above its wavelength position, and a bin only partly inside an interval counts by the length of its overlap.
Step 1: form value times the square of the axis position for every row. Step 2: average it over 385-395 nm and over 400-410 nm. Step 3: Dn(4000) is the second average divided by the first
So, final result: 1.1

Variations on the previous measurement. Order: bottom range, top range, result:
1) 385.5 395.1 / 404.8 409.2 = 1.14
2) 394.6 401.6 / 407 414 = 1.07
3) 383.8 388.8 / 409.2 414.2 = 1.09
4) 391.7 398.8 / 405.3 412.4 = 1.13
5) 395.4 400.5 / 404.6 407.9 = 1.14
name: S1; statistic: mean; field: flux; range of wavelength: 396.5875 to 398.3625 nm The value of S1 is 4.83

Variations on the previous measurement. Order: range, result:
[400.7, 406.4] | 6.31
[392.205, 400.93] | 5.72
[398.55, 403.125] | 6.28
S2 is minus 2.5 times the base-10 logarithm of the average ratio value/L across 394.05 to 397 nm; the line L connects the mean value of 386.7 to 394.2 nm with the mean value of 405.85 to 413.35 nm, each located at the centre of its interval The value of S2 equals 0.03 mag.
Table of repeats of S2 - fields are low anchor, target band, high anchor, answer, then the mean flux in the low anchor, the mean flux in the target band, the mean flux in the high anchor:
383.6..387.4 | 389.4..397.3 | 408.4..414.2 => 0.042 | 5.99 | 5.72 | 5.84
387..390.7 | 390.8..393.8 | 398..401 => 0.020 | 5.69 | 5.78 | 6.32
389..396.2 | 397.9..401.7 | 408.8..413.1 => -0.082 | 5.91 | 6.28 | 5.68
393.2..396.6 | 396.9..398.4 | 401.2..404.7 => 0.140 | 5.7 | 5.2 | 6.33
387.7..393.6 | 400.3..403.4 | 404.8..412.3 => -0.077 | 5.69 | 6.25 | 5.9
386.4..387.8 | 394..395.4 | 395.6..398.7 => -0.115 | 6.41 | 6.2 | 5.31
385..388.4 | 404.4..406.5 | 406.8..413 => -0.074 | 6.28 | 6.31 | 5.8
